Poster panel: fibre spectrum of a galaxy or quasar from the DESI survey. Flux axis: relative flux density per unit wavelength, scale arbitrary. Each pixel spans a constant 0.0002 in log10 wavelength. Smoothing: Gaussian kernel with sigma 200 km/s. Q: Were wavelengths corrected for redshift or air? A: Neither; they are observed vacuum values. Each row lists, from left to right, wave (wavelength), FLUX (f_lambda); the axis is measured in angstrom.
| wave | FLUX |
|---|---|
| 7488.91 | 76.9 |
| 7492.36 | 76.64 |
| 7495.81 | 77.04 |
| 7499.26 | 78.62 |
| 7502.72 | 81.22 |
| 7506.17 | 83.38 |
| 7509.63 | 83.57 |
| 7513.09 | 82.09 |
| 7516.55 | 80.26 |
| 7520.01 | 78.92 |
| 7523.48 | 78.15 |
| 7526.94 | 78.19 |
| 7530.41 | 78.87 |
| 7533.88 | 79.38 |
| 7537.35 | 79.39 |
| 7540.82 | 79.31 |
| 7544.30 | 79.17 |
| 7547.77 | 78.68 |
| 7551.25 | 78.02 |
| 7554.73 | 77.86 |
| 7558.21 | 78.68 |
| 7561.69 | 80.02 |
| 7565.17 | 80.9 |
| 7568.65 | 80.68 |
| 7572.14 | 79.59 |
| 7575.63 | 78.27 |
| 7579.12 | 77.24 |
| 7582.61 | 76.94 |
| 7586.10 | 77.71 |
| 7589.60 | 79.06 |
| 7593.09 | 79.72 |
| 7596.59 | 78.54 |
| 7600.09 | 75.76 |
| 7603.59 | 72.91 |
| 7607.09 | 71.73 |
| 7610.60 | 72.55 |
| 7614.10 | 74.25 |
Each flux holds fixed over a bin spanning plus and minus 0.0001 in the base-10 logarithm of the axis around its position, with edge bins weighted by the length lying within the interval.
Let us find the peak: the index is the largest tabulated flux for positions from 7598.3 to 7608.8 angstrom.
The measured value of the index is 75.76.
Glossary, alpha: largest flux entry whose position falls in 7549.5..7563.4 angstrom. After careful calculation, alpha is 80.02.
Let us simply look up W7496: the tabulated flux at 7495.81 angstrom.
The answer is 77.04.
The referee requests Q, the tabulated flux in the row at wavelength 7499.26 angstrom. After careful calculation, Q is 78.62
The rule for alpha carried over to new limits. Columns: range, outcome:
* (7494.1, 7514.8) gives 83.57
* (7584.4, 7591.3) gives 79.06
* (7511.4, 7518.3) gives 82.09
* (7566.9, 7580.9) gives 80.68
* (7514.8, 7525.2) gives 80.26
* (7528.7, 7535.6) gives 79.38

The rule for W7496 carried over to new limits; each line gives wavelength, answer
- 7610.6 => 72.55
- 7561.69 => 80.02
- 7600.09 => 75.76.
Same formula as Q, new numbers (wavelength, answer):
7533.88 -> 79.38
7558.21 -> 78.68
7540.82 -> 79.31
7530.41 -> 78.87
